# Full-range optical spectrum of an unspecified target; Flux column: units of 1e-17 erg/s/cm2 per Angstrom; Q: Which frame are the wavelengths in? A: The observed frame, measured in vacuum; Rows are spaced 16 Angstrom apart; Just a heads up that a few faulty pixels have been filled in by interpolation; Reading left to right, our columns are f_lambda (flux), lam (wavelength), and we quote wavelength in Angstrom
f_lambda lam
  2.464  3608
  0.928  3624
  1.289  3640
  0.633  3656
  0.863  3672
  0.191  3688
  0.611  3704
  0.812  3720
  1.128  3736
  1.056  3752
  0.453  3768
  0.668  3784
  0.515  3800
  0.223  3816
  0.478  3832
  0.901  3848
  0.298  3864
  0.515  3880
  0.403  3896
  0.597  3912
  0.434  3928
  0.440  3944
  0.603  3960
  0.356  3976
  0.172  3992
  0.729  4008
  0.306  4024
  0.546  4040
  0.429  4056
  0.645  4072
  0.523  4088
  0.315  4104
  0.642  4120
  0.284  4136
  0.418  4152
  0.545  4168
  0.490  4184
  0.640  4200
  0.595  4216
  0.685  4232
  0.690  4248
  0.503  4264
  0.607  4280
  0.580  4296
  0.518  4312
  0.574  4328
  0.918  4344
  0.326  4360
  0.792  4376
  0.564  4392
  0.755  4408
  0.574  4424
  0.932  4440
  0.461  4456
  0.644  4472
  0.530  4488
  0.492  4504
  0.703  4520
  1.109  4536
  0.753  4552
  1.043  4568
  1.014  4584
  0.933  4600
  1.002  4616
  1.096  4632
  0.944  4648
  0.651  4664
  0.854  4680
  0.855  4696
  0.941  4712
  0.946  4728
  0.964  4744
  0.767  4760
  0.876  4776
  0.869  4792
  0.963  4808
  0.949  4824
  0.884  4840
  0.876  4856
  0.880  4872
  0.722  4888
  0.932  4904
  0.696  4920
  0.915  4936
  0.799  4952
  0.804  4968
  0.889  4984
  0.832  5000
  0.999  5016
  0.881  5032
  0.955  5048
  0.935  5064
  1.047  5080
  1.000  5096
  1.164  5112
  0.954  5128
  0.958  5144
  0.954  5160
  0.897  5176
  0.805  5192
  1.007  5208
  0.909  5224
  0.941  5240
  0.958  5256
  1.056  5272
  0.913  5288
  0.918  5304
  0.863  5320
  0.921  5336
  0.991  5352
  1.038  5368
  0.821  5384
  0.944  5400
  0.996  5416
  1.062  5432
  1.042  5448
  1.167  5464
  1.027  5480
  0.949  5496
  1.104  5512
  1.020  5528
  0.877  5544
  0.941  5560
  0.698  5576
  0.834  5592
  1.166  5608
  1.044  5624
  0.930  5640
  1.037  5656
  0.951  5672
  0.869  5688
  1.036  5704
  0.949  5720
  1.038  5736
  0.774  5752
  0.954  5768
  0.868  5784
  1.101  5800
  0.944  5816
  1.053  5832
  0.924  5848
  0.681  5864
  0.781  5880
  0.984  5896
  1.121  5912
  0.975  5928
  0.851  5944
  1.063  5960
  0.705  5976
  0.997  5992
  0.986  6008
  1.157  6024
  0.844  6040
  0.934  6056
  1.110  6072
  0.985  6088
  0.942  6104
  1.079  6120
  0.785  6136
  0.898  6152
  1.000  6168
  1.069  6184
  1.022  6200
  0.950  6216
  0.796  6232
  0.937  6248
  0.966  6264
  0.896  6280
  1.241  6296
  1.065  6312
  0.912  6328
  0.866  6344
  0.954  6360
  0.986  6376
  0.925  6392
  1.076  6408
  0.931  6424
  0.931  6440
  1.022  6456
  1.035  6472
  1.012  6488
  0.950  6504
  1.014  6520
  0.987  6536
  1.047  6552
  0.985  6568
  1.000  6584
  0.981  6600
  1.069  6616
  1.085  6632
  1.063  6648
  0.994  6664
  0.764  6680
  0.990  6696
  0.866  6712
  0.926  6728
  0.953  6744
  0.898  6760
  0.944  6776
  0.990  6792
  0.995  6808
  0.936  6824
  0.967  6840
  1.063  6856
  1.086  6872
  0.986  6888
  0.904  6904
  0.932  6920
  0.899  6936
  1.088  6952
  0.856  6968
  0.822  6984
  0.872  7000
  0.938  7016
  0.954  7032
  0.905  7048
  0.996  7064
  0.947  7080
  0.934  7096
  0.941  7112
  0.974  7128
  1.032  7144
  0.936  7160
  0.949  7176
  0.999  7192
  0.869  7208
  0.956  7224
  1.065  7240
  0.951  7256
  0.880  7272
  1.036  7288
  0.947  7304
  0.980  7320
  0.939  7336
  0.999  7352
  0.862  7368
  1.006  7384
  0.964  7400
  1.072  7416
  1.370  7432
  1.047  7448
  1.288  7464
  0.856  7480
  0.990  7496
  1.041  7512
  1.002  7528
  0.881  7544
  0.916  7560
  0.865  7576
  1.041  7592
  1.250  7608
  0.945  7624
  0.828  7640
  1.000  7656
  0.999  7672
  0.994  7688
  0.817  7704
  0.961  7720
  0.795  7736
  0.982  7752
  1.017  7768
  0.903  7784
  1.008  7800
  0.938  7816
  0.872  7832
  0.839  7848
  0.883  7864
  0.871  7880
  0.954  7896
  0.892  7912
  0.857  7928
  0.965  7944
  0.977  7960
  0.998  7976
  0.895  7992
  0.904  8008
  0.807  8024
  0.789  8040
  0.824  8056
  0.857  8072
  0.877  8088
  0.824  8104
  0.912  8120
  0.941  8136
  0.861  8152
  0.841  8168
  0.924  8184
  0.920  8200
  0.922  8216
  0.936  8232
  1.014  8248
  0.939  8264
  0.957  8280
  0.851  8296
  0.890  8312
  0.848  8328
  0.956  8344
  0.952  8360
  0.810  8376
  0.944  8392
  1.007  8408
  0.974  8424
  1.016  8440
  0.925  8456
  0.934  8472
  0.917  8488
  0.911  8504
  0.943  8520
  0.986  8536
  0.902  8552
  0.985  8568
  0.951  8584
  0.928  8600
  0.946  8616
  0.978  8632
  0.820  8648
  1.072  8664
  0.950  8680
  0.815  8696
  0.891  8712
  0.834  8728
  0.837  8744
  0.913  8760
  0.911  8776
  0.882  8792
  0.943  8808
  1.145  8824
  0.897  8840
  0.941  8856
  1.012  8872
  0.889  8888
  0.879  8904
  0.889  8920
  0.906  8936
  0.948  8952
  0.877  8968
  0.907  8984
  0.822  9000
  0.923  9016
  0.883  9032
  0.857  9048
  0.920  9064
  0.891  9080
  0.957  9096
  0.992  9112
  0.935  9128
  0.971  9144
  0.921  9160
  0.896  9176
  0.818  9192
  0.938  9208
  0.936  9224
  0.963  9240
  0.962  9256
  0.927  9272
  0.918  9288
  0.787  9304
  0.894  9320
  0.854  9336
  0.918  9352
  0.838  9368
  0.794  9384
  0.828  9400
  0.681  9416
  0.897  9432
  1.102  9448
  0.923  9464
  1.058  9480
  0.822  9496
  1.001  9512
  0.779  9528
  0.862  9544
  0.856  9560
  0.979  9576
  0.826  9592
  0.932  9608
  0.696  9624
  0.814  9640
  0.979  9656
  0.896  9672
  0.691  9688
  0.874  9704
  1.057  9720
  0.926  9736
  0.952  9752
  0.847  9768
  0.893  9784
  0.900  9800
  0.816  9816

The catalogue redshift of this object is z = 0.133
